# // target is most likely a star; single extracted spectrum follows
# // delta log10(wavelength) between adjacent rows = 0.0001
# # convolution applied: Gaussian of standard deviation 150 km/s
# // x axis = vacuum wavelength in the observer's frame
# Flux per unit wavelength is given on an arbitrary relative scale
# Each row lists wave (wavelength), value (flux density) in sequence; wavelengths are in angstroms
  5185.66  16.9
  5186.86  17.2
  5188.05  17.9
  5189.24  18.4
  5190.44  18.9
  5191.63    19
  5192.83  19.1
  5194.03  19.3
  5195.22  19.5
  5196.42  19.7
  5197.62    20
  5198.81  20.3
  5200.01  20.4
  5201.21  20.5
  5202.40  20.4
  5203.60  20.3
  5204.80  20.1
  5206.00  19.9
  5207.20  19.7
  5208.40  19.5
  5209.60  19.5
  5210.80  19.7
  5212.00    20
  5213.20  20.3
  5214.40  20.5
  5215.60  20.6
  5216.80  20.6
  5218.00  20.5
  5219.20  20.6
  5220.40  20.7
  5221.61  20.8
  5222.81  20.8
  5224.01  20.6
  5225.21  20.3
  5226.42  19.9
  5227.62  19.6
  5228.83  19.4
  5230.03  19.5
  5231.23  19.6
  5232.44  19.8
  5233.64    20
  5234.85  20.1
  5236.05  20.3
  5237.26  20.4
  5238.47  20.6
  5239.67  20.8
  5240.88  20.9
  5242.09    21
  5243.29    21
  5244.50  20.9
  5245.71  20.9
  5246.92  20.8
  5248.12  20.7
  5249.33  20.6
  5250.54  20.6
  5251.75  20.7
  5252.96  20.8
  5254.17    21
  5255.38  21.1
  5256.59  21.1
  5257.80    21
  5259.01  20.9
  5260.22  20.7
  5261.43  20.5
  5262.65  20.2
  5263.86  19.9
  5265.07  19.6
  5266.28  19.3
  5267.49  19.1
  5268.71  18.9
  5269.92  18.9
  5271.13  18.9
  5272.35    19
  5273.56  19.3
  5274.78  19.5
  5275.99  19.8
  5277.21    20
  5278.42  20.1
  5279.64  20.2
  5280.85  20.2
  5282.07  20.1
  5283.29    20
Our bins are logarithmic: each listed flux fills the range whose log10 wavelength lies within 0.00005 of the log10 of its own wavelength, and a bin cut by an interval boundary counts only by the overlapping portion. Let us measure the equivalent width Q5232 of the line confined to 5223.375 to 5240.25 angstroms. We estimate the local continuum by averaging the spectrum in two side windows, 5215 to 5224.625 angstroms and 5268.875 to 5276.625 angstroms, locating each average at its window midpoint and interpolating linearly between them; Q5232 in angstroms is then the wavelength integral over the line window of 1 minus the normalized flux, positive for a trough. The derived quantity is 0.2 angstroms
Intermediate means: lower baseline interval 20.7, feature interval 20.1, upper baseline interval 19.2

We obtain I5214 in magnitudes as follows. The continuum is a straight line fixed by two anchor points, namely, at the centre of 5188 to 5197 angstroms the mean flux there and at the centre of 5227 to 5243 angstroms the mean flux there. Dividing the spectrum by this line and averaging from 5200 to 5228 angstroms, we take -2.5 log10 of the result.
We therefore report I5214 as -0.03 mag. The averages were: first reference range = 19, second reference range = 20.2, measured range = 20.2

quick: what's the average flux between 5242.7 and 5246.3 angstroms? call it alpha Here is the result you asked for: 20.9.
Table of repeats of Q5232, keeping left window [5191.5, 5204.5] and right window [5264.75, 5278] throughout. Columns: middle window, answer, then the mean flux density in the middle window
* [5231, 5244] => -0.6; 20.4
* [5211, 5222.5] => -0.4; 20.5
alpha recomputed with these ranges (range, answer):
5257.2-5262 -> 20.8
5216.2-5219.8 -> 20.6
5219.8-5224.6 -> 20.7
